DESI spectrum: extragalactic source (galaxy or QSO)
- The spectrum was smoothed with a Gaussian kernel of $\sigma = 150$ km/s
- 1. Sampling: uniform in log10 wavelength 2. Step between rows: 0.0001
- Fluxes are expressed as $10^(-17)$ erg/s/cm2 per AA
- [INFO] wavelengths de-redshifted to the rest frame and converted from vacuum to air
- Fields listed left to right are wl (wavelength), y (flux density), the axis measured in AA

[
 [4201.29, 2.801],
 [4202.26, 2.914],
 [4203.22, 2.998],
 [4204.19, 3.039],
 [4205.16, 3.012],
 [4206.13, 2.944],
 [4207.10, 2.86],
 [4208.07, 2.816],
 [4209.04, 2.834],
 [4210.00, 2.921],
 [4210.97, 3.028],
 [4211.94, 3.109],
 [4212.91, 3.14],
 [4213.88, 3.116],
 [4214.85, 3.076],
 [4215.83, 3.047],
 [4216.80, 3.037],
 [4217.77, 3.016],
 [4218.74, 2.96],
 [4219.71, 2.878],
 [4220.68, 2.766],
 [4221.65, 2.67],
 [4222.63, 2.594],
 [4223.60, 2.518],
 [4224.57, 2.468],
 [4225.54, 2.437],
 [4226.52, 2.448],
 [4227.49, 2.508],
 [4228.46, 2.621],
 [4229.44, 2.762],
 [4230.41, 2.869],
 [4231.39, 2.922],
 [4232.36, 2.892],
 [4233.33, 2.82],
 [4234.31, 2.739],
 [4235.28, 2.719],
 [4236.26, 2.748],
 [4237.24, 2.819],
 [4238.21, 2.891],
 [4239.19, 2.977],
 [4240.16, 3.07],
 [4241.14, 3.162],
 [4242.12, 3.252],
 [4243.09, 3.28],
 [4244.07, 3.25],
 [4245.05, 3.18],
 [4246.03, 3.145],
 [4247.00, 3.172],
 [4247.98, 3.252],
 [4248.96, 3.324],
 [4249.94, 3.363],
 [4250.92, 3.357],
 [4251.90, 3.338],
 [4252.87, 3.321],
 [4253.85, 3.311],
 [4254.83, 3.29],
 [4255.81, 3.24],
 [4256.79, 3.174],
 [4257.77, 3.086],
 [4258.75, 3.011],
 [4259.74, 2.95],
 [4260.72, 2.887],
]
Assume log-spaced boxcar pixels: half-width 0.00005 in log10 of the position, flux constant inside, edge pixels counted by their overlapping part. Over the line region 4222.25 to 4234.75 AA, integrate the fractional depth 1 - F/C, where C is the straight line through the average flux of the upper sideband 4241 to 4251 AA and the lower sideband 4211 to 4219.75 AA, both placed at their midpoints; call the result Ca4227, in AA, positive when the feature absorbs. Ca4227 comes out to 1.88 AA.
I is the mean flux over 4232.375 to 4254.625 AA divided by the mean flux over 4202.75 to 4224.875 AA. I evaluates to 1.1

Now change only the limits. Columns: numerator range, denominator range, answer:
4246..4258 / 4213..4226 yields 1.16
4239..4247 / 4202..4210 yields 1.08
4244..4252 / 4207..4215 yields 1.09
